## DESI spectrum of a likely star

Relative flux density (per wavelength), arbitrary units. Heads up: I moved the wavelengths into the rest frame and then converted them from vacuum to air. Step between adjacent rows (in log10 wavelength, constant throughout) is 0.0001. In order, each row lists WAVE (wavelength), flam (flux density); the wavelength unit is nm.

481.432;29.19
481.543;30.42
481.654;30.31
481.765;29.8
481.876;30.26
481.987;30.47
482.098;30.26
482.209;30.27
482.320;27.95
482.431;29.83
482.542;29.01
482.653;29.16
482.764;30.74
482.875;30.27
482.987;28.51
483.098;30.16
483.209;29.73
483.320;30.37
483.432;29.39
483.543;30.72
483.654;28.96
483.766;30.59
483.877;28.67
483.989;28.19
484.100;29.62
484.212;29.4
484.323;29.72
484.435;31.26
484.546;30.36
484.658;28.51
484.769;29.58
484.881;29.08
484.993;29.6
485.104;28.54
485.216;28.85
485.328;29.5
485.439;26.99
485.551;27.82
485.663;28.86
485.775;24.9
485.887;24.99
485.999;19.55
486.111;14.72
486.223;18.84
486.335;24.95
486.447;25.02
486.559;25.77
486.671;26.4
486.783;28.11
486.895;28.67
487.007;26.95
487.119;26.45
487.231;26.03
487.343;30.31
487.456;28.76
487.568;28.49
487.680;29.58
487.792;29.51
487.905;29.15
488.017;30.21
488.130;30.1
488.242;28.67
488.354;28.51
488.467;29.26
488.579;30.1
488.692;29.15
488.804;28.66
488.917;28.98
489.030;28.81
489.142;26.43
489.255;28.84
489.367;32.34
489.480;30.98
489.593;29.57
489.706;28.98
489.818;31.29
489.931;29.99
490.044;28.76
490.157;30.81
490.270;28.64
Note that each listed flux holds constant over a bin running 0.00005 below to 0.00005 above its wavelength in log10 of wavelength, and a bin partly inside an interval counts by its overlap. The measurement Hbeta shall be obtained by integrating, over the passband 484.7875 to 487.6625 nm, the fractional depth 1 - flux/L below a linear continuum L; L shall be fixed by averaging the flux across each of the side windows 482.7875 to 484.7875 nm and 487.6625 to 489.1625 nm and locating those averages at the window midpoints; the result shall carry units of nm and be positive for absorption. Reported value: 0.292 nm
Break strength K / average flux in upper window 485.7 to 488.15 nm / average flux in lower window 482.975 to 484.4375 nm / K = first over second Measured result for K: 0.9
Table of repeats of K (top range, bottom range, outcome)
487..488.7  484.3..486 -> 1.02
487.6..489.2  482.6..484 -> 0.98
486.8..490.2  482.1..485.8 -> 0.99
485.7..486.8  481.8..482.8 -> 0.78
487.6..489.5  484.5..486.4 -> 1.12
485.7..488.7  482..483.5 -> 0.90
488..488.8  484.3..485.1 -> 0.99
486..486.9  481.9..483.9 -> 0.79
